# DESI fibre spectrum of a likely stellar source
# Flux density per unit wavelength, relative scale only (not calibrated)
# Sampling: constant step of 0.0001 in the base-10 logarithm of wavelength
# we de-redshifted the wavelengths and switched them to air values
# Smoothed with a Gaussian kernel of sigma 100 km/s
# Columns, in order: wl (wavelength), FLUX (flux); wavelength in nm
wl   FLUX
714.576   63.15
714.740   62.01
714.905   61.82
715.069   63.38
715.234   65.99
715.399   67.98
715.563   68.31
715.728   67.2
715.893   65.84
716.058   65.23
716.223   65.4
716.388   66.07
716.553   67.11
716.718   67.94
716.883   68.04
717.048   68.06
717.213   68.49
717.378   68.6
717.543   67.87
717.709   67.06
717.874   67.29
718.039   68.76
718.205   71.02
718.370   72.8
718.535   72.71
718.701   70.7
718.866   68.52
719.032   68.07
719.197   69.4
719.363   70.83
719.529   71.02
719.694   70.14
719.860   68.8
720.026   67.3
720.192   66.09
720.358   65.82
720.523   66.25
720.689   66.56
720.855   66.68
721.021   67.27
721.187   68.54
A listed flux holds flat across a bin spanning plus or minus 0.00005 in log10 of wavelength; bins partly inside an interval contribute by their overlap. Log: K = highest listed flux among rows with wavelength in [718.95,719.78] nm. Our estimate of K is 71.02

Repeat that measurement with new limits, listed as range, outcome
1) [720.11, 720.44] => 66.09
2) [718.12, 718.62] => 72.8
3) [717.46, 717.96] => 67.87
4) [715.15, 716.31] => 68.31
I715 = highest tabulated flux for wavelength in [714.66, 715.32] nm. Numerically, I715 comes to 65.99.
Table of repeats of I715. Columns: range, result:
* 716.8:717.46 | 68.6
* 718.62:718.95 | 70.7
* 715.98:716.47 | 66.07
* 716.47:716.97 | 68.04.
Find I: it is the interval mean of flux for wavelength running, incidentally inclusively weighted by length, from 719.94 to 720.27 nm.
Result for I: 66.6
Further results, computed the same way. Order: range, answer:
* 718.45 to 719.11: 70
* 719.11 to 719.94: 70.1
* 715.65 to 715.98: 66.4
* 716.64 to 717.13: 68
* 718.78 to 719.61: 69.6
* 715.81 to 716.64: 65.9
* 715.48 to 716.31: 66.4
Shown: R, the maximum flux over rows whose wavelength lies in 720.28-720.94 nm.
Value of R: 66.68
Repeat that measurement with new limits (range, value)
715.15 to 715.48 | 67.98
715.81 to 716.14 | 65.84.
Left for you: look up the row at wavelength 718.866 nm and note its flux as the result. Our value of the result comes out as 68.52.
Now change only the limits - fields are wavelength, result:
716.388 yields 66.07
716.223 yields 65.4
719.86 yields 68.8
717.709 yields 67.06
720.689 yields 66.56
